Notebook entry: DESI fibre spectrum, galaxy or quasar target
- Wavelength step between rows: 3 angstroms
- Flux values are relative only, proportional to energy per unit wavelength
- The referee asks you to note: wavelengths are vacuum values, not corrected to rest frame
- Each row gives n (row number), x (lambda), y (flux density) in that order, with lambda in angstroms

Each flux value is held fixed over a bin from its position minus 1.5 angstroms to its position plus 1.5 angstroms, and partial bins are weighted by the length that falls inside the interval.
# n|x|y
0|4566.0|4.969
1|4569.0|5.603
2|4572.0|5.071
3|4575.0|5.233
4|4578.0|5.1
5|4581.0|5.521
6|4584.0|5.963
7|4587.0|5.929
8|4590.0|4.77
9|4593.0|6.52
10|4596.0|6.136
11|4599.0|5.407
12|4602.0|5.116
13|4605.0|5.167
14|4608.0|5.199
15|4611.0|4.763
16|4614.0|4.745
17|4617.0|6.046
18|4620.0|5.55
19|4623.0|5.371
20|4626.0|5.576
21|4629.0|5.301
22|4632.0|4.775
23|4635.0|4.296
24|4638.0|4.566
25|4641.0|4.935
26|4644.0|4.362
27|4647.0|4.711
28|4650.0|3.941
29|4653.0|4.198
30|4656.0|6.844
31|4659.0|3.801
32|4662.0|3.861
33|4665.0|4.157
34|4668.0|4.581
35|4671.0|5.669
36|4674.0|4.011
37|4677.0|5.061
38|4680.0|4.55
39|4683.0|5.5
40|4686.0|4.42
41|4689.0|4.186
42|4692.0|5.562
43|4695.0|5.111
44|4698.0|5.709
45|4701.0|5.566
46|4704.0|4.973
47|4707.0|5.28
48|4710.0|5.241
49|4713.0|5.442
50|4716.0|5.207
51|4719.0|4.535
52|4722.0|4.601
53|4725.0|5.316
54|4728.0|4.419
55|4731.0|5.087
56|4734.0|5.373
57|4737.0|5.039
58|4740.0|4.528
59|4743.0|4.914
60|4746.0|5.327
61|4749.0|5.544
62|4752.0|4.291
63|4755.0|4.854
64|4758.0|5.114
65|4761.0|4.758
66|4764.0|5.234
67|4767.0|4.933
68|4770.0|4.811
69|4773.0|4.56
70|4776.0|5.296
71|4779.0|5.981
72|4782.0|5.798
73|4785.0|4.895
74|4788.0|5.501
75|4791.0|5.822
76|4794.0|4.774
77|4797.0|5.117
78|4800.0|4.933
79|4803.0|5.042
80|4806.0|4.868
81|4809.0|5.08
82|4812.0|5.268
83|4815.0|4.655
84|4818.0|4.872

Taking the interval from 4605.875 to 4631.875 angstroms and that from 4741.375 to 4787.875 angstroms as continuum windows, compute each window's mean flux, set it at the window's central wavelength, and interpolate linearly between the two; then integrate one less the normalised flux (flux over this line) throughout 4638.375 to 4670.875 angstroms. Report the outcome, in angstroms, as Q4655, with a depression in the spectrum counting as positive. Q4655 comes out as 4.0 angstroms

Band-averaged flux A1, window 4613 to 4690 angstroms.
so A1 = 4.81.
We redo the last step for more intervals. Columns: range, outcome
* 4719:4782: 5.01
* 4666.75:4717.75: 5.06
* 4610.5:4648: 5.01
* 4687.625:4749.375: 5.09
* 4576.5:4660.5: 5.16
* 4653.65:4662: 4.95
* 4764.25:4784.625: 5.21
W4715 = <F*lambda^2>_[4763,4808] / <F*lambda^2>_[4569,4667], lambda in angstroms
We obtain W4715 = 1.1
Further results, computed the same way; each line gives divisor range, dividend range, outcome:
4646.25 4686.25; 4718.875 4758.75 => 1.09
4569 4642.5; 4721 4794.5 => 1.02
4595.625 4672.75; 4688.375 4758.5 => 1.06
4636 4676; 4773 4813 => 1.21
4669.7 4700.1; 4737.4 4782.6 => 1.05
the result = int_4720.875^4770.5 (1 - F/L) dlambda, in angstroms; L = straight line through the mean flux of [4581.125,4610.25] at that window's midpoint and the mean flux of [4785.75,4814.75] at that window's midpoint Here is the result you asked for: 2.7 angstroms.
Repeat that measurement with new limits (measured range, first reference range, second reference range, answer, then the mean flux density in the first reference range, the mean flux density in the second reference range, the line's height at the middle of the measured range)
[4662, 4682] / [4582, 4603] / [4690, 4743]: 2.58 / 5.7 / 5.1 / 5.32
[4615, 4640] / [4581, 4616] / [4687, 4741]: 0.83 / 5.44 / 5.06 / 5.35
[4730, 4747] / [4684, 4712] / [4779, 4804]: 0.53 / 5.13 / 5.28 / 5.2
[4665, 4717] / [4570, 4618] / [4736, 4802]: 1.97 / 5.41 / 5.09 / 5.24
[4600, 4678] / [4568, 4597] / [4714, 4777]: 7.08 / 5.57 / 4.94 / 5.36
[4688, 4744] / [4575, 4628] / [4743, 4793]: 1.98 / 5.46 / 5.16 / 5.25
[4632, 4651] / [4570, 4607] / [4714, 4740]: 2.78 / 5.49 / 4.93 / 5.28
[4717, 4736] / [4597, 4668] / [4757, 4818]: 0.49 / 4.9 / 5.12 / 5.03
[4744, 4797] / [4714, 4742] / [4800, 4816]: -2.05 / 4.91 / 4.99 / 4.95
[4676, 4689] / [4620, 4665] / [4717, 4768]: 0.09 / 4.76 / 4.94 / 4.83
